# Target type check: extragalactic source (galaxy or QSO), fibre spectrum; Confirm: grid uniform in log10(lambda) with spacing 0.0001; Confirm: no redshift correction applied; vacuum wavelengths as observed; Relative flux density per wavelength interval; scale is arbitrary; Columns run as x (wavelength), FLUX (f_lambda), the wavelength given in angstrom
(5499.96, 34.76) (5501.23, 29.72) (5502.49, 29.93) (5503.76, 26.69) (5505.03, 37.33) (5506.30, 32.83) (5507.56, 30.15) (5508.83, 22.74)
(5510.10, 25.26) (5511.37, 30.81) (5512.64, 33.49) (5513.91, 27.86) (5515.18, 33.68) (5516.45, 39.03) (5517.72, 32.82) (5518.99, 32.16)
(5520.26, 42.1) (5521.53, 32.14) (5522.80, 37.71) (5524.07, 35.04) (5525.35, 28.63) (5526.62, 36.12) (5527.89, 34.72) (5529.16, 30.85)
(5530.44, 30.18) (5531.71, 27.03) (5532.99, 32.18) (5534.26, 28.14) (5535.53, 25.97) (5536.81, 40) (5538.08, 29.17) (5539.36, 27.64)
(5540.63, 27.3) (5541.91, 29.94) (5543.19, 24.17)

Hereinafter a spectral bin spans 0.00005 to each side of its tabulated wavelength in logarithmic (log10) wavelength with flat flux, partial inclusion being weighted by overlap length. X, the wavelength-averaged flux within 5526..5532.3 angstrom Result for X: 31.8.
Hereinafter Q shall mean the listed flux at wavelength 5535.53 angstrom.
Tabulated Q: 25.97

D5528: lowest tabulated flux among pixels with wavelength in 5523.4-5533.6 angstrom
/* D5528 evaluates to 27.03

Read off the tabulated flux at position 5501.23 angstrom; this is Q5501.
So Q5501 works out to 29.72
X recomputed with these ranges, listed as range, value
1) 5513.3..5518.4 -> 33.4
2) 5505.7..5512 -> 28.3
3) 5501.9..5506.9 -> 31.7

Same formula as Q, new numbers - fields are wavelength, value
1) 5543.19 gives 24.17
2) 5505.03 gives 37.33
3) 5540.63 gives 27.3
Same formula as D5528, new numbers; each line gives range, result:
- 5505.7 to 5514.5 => 22.74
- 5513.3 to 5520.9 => 27.86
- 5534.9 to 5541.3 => 25.97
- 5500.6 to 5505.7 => 26.69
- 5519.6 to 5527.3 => 28.63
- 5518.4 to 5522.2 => 32.14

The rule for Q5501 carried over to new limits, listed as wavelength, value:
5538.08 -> 29.17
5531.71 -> 27.03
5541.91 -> 29.94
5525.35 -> 28.63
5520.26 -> 42.1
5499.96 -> 34.76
